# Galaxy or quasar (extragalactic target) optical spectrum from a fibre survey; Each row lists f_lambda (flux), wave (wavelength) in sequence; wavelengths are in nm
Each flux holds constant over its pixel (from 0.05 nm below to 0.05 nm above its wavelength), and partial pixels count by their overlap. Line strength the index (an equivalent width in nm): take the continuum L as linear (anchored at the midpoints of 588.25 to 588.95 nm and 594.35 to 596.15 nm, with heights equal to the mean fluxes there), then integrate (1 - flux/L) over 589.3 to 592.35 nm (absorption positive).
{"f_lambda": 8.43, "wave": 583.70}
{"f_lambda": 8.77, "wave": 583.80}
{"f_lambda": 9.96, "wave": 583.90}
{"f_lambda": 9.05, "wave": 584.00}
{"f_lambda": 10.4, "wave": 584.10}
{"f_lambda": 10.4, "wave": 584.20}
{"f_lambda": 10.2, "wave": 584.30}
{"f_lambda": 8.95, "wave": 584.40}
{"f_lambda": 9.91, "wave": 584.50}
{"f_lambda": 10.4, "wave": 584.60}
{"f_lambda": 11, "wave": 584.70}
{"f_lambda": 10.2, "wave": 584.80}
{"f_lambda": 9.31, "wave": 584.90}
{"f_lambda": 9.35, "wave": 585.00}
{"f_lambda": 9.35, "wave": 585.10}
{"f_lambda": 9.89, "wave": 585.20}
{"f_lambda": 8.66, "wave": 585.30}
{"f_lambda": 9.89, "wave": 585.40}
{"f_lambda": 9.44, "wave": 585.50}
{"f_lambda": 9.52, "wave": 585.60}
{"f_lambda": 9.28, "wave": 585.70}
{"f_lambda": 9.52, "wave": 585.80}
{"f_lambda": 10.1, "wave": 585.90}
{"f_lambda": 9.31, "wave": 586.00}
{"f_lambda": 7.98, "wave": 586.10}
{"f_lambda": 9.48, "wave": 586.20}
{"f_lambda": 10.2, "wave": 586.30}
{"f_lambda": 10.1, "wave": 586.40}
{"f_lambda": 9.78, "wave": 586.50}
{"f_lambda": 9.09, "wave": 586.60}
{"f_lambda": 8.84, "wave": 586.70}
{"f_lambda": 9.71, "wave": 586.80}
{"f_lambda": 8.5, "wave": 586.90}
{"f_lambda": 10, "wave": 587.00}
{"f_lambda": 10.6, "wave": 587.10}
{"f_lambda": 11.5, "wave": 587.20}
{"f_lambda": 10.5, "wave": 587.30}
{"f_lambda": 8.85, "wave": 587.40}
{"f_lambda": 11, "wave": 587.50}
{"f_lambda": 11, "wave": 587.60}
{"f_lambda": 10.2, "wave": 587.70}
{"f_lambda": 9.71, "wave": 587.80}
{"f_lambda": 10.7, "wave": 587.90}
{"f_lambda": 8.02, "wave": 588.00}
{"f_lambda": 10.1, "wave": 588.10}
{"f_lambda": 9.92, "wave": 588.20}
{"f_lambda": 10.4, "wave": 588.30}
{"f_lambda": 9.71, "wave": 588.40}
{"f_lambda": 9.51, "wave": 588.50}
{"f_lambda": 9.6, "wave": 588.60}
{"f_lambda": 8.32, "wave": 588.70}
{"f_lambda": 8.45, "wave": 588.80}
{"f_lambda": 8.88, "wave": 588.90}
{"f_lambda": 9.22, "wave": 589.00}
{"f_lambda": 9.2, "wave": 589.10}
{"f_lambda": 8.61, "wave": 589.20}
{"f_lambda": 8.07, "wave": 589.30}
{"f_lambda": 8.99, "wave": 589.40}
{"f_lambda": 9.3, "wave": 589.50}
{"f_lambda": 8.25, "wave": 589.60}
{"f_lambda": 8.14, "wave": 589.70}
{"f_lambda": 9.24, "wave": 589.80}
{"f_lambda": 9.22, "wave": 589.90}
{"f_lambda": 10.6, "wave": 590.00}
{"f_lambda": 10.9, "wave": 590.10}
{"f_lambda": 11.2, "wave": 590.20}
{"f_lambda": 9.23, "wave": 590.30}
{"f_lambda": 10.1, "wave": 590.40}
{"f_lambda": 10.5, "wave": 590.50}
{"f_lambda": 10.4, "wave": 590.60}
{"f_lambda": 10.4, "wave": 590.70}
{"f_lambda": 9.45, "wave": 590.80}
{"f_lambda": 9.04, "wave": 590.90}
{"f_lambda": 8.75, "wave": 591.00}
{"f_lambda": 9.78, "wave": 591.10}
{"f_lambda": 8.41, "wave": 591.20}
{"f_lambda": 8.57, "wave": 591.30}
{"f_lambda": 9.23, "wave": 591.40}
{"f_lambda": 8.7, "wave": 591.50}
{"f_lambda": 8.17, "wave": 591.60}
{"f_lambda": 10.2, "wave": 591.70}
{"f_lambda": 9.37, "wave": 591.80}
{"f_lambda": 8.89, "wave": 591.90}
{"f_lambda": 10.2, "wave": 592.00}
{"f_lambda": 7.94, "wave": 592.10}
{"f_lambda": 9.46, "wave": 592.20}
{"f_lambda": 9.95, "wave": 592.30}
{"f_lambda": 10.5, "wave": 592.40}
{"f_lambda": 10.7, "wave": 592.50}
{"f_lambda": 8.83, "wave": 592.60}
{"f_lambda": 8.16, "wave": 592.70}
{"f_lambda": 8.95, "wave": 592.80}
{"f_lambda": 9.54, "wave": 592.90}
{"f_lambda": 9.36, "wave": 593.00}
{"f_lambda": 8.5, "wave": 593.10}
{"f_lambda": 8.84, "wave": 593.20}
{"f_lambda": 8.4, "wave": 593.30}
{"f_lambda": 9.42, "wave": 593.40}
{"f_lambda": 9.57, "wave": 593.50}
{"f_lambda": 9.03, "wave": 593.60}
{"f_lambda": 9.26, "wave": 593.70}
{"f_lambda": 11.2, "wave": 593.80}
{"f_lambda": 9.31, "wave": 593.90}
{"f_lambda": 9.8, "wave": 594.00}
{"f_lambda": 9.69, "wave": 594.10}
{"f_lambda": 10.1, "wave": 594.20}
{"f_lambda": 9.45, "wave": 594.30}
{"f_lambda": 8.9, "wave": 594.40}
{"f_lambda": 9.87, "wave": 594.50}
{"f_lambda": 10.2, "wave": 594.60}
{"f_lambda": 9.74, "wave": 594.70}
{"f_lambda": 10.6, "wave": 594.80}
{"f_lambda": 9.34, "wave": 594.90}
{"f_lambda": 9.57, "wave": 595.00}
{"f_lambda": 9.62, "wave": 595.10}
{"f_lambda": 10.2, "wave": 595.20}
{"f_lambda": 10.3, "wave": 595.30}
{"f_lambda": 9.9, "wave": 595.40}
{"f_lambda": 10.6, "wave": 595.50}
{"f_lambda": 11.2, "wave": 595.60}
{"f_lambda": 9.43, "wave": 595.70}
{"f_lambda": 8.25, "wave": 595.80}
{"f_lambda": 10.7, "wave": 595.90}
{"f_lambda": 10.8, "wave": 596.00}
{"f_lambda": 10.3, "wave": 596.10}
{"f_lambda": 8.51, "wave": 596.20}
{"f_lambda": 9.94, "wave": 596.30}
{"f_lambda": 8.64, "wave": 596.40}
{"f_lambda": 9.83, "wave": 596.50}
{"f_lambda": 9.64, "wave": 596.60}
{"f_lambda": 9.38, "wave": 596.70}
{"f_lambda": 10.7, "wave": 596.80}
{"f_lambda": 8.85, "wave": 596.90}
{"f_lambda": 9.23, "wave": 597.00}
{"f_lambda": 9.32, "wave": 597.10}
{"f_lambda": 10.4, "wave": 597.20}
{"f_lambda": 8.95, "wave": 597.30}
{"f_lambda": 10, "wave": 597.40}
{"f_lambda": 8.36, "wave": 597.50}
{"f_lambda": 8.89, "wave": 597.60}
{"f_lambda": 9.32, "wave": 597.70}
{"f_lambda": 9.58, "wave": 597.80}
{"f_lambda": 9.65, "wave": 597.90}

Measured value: 0.03 nm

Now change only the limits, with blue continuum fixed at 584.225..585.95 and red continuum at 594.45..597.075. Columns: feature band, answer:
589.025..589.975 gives 0.09 nm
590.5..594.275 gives 0.16 nm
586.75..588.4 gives -0.05 nm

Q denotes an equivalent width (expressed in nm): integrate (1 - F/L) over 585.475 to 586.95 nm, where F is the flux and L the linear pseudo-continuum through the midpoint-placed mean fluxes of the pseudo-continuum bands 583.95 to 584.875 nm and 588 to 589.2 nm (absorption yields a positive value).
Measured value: 0.05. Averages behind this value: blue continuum 10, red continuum 9.3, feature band 9.39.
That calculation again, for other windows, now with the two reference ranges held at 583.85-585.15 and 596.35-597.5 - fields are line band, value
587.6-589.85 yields 0.12 nm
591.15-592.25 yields 0.07 nm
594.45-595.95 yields -0.07 nm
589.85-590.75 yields -0.05 nm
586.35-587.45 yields 0.00 nm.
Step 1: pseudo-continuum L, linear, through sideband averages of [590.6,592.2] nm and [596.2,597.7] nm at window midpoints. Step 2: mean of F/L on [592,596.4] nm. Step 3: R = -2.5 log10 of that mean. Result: -0.04 mag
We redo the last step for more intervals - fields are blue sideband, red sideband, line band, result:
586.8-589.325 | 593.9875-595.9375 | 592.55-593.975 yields 0.07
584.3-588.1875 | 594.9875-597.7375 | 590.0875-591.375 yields 0.00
